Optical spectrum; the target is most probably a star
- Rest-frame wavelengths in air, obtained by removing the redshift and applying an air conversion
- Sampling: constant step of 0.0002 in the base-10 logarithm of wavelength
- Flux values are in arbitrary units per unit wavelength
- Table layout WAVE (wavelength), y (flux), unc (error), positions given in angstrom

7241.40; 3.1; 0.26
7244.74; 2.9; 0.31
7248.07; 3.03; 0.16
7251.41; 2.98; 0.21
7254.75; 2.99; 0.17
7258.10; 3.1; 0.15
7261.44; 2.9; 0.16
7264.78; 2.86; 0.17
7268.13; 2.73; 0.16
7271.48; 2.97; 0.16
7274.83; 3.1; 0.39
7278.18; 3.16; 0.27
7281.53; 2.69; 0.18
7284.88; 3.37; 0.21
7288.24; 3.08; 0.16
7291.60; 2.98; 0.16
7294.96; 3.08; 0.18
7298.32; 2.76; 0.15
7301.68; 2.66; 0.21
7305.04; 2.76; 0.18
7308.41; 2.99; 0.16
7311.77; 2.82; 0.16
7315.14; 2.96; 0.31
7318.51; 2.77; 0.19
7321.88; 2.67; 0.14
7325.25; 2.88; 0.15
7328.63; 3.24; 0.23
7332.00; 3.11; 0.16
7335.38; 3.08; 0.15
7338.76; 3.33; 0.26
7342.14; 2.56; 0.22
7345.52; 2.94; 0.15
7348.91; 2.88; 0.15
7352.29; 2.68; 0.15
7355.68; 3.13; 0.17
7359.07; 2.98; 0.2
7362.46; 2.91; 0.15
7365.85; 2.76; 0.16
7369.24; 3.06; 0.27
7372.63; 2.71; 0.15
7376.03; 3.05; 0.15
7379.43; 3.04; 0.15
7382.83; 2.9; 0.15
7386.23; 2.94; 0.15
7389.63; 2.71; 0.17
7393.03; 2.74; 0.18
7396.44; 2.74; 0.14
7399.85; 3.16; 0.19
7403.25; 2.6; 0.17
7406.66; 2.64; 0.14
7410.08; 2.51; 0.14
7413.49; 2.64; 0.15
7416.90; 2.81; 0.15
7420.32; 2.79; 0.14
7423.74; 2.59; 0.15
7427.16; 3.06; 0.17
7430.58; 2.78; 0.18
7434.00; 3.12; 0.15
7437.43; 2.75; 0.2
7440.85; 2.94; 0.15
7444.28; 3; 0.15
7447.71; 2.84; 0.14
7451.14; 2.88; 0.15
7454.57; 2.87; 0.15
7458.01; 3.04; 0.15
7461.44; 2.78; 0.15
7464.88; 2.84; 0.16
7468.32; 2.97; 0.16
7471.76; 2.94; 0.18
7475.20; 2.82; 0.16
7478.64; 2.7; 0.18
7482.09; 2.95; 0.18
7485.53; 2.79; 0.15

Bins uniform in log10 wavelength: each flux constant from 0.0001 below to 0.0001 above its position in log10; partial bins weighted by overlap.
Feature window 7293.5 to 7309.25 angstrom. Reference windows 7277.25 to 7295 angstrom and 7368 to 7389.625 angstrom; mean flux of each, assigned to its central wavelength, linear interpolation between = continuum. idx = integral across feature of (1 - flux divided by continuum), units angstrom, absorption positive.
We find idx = 1.0 angstrom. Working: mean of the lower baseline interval 3.05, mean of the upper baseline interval 2.93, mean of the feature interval 2.84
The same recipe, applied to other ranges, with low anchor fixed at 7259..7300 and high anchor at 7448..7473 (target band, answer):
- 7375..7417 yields 1.8 angstrom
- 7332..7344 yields -0.2 angstrom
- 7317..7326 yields 0.6 angstrom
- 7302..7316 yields 0.5 angstrom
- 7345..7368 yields 0.3 angstrom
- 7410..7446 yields 1.0 angstrom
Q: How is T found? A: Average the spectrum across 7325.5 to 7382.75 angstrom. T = 2.96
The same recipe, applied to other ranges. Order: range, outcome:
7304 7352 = 2.92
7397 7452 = 2.82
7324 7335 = 3.08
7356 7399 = 2.89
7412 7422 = 2.75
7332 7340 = 3.18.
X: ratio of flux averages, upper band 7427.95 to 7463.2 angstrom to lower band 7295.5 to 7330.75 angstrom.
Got 1.01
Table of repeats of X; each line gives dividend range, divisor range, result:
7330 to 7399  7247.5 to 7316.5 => 0.99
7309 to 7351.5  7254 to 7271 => 1.01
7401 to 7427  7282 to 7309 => 0.91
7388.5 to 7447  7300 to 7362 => 0.96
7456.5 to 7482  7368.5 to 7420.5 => 1.02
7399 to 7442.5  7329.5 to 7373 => 0.95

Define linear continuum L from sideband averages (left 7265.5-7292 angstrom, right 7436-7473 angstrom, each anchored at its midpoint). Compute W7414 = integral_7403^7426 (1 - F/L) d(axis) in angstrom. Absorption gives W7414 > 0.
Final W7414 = 2.0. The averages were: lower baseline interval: 3.01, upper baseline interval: 2.9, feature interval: 2.67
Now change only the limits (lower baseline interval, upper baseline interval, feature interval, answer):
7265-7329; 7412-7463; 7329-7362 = -0.8 angstrom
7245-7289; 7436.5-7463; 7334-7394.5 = 0.6 angstrom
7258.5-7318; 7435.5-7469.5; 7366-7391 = 0.0 angstrom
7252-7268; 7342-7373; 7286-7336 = -0.2 angstrom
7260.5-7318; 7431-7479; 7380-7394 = 0.3 angstrom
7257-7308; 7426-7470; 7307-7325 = 0.6 angstrom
